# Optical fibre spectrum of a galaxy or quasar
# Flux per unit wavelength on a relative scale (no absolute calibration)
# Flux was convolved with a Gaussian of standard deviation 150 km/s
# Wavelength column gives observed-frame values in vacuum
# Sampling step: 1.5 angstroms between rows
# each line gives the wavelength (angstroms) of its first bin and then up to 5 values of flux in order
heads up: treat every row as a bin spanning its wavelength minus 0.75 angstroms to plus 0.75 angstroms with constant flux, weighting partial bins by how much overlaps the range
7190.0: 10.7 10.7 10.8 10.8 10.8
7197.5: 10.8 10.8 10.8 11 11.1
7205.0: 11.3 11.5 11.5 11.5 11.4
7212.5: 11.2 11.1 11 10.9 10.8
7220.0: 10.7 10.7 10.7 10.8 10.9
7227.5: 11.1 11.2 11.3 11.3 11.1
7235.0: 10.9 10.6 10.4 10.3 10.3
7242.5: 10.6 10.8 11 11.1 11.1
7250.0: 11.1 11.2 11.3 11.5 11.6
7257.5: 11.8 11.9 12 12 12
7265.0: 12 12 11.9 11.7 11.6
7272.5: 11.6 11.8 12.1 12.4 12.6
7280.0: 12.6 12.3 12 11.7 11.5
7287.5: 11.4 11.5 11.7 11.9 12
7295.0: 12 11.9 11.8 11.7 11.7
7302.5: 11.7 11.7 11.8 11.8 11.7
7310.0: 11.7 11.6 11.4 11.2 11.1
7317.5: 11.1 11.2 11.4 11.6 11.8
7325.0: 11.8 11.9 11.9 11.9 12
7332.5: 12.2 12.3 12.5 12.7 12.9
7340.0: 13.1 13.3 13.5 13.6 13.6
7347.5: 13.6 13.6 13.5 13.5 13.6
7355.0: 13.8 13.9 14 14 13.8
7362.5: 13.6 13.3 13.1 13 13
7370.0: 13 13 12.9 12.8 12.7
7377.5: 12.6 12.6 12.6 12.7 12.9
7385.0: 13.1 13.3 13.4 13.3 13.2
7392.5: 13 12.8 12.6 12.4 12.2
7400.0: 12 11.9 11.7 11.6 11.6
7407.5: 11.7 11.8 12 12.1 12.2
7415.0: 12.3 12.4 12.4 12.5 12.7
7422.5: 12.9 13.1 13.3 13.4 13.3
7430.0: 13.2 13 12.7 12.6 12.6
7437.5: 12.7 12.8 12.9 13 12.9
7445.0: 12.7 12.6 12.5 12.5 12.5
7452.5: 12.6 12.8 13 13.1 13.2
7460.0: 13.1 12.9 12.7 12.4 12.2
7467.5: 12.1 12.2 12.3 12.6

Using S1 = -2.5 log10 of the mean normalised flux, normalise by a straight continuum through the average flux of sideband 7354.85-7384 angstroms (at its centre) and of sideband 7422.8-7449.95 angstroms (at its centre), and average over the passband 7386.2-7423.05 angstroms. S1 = 0.053 mag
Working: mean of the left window 13.2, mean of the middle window 12.4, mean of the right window 12.9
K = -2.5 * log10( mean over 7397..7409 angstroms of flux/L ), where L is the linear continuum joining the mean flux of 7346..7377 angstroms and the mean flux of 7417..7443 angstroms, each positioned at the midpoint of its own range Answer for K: 0.11 mag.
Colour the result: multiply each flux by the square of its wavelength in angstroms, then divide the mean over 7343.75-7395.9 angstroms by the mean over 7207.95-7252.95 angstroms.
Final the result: 1.26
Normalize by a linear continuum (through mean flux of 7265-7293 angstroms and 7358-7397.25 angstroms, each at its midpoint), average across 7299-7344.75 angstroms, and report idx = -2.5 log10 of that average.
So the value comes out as 0.04 mag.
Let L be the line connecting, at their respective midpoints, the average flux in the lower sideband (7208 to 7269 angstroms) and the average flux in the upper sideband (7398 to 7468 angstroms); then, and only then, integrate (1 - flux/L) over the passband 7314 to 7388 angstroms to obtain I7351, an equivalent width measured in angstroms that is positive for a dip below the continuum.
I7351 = -5.0 angstroms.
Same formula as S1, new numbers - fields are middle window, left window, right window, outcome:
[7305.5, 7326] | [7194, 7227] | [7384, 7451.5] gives 0.03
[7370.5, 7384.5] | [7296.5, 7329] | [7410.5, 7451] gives -0.05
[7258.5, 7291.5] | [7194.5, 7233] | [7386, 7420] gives -0.04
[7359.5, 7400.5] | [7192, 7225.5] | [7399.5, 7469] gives -0.07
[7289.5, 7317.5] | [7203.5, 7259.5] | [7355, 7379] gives 0.05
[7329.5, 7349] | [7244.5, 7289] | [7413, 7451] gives -0.06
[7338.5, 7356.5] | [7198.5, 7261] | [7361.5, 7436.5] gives -0.11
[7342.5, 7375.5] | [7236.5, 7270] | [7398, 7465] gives -0.12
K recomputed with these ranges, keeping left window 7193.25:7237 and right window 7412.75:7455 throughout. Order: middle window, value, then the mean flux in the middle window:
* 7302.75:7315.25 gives 0.01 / 11.6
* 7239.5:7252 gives 0.04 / 10.9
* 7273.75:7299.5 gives -0.03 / 11.9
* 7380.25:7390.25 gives -0.06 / 13.1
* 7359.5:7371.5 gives -0.09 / 13.3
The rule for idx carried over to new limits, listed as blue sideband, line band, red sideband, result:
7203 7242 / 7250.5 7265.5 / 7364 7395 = -0.027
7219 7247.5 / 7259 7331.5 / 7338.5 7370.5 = 0.034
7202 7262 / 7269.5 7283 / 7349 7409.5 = -0.041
